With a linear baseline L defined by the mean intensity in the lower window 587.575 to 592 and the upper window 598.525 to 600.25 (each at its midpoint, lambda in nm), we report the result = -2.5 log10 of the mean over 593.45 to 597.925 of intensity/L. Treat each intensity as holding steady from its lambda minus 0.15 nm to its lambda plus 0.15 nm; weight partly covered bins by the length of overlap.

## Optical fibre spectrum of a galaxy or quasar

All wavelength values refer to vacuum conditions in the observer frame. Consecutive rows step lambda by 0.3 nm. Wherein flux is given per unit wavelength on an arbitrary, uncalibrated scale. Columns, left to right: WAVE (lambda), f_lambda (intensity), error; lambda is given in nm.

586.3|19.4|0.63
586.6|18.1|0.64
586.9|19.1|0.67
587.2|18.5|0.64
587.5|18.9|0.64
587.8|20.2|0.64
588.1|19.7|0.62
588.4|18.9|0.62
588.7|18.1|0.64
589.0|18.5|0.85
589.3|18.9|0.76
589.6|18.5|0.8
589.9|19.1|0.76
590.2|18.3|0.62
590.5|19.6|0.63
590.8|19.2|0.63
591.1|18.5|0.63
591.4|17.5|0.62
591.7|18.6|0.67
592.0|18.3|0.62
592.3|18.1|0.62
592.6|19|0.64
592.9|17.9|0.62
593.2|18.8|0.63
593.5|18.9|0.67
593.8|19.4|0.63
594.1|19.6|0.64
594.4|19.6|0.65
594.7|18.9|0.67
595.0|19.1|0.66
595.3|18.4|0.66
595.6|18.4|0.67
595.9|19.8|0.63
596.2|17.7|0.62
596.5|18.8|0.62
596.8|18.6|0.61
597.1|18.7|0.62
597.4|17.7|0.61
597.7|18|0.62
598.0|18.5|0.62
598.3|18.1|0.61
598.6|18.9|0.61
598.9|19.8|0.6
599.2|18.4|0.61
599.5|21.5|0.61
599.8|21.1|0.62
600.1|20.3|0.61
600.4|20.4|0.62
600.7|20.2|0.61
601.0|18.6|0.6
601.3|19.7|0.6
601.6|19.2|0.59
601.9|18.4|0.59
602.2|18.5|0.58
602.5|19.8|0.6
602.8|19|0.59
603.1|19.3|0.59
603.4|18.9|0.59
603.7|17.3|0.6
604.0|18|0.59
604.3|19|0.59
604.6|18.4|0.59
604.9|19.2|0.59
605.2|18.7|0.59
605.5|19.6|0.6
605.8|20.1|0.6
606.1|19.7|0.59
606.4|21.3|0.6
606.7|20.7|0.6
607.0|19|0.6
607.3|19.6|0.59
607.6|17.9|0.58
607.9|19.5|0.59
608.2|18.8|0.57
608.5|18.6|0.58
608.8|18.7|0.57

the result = 0.05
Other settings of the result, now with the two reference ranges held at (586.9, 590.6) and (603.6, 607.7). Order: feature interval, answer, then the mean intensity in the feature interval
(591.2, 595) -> 0.016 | 18.7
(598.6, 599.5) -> -0.020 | 19.5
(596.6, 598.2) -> 0.045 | 18.3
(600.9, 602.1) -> 0.010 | 19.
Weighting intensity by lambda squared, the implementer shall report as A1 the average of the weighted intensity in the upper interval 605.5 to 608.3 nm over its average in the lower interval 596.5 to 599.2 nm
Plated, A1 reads 1.09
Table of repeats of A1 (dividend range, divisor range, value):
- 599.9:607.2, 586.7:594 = 1.08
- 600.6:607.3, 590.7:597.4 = 1.06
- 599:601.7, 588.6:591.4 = 1.10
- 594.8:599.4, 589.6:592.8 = 1.02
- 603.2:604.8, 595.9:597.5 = 1.02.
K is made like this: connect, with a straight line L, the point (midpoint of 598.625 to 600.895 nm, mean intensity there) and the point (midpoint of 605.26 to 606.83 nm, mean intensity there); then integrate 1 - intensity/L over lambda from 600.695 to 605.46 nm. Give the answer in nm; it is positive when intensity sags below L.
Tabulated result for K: 0.307 nm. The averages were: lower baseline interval 20.1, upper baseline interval 20.2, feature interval 18.9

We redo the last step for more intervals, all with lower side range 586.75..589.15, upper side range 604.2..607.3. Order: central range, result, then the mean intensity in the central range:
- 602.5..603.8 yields 0.045 nm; 18.8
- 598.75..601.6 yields -0.083 nm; 20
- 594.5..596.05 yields 0.023 nm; 18.9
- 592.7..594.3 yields 0.019 nm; 18.9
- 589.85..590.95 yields 0.001 nm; 19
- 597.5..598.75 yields 0.063 nm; 18.3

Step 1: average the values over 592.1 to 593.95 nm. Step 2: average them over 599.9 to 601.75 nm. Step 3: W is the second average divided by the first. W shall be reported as 1.06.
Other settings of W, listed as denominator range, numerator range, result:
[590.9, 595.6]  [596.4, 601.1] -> 1.03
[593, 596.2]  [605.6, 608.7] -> 1.03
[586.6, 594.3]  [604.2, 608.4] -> 1.03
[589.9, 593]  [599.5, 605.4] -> 1.04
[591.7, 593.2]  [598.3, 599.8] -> 1.07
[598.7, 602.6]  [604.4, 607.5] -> 1.00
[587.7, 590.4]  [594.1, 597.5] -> 0.99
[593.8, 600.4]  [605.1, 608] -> 1.03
